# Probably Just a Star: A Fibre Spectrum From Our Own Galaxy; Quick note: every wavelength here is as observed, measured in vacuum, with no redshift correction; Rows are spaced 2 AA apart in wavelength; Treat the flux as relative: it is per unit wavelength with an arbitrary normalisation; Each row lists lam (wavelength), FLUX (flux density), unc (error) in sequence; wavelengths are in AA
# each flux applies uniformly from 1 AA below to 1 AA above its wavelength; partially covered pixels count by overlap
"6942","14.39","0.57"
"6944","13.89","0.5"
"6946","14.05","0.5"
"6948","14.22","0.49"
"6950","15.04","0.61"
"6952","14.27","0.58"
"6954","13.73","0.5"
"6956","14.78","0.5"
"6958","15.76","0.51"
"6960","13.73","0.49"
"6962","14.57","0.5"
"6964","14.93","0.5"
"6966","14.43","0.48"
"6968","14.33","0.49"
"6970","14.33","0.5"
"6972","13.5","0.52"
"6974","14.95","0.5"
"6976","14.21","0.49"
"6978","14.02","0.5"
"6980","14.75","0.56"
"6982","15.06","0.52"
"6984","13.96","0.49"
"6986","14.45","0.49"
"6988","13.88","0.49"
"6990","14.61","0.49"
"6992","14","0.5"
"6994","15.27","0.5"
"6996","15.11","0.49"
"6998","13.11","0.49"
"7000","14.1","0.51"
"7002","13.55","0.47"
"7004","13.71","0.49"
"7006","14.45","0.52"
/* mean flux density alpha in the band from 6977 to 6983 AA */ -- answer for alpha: 14.6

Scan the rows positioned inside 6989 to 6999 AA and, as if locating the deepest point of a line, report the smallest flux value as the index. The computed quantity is 13.11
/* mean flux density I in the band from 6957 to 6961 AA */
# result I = 14.7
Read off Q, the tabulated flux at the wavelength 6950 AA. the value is 15.04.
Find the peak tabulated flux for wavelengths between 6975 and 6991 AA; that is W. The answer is 15.06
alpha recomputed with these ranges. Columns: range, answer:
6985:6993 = 14.2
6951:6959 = 14.6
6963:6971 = 14.5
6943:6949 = 14.1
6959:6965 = 14.4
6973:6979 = 14.4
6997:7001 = 13.6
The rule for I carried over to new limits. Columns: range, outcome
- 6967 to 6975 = 14.3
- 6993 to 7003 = 14.2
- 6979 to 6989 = 14.4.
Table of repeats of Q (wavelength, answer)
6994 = 15.27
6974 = 14.95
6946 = 14.05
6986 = 14.45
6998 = 13.11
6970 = 14.33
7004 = 13.71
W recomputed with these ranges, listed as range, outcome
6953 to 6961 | 15.76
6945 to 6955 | 15.04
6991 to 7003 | 15.27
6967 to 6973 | 14.33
